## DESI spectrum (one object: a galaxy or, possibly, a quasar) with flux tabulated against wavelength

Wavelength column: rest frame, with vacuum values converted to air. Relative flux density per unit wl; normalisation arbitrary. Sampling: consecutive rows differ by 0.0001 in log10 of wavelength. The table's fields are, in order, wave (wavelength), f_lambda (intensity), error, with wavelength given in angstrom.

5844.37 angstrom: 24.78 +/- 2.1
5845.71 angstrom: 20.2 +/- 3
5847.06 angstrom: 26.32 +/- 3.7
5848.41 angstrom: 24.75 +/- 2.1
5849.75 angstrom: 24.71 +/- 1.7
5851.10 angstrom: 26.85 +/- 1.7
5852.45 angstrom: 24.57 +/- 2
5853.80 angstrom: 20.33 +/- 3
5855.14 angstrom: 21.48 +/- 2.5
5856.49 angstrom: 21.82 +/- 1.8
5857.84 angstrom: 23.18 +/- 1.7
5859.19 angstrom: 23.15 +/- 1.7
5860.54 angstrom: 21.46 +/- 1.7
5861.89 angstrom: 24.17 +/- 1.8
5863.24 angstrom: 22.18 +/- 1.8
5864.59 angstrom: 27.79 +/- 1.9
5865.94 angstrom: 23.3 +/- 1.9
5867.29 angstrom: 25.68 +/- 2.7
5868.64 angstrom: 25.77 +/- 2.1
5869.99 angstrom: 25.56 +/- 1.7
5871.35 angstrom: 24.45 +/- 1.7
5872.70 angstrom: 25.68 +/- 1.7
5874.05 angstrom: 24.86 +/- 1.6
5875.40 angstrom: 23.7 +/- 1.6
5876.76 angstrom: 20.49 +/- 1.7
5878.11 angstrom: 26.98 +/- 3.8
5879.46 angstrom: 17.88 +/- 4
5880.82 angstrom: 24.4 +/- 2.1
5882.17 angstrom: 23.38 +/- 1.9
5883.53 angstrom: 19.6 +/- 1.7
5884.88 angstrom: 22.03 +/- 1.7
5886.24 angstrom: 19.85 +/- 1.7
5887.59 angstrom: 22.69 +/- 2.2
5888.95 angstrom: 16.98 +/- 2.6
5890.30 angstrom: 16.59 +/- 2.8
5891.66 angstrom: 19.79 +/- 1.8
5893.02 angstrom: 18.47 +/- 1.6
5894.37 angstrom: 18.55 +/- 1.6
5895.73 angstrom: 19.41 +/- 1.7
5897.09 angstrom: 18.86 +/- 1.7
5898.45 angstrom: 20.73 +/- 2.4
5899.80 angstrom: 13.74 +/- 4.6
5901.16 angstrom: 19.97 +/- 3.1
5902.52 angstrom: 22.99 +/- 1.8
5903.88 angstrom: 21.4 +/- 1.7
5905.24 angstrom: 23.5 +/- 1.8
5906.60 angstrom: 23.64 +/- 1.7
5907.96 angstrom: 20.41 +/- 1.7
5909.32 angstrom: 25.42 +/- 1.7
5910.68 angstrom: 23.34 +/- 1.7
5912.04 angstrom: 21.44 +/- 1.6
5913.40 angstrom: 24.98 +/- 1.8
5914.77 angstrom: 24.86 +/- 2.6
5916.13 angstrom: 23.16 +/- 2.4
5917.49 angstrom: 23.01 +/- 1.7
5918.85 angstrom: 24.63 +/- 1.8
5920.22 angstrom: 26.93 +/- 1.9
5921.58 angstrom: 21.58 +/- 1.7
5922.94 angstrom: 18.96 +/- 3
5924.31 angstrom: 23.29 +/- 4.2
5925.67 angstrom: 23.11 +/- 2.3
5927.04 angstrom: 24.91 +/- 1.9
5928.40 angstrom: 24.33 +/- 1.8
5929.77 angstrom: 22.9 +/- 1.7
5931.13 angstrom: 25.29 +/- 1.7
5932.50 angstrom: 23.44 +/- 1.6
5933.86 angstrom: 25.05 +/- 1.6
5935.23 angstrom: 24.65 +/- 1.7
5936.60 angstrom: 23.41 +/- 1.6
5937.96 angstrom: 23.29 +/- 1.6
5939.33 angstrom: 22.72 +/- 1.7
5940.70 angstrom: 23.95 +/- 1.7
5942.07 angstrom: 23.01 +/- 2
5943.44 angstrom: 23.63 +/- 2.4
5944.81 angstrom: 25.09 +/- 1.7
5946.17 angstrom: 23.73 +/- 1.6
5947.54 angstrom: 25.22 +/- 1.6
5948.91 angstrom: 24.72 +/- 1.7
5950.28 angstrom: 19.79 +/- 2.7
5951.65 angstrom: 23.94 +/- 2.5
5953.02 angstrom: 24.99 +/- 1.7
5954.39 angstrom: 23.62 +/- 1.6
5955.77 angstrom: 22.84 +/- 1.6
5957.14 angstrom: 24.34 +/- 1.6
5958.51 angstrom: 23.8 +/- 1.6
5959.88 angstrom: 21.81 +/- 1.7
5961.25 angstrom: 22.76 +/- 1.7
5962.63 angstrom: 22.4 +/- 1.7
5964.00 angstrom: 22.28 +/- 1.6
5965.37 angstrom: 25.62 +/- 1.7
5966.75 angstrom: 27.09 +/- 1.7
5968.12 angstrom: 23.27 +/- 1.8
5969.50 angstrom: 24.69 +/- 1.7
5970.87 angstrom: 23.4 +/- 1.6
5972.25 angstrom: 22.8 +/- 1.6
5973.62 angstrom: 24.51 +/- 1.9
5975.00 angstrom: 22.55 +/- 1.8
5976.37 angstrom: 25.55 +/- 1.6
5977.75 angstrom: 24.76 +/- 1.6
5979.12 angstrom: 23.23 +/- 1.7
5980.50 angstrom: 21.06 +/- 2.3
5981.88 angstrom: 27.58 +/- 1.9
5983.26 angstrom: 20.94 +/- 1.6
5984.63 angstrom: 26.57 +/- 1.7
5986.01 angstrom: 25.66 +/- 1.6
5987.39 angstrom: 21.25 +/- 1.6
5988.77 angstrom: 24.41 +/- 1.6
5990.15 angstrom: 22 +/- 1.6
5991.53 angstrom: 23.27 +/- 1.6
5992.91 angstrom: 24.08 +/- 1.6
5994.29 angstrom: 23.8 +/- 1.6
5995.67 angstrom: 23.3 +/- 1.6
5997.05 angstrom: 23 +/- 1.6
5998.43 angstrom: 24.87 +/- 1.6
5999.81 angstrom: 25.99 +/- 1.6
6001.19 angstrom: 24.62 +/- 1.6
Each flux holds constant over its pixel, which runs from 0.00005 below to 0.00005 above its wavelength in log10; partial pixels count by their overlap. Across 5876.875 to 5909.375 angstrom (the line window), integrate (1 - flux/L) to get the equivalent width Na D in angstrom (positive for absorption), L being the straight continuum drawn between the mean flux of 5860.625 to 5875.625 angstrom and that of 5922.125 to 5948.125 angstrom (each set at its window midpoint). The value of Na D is 5.0 angstrom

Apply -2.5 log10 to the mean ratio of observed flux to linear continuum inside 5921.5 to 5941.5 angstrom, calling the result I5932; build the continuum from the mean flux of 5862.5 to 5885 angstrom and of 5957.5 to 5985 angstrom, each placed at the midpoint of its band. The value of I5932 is 0.02 mag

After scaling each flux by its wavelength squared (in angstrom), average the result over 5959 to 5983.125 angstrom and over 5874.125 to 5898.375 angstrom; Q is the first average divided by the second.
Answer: 1.18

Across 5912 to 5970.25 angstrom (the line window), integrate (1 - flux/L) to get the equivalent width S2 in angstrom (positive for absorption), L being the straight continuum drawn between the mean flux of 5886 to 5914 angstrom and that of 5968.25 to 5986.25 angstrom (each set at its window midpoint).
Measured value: -3.37 angstrom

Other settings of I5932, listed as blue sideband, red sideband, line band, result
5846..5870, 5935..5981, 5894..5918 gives 0.103 mag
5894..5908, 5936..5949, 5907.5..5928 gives -0.079 mag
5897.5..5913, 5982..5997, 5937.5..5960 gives -0.046 mag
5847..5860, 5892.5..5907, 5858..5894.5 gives -0.029 mag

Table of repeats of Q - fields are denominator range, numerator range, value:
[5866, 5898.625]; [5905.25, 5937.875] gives 1.10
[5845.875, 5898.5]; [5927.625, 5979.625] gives 1.09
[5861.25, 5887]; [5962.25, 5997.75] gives 1.05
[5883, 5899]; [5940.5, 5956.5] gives 1.24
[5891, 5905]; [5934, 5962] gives 1.23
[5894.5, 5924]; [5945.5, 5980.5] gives 1.10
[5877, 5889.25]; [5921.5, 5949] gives 1.11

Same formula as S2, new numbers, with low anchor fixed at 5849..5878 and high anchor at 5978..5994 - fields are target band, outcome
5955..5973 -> 0.1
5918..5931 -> 0.2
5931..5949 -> -0.2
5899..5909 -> 1.2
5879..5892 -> 1.9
